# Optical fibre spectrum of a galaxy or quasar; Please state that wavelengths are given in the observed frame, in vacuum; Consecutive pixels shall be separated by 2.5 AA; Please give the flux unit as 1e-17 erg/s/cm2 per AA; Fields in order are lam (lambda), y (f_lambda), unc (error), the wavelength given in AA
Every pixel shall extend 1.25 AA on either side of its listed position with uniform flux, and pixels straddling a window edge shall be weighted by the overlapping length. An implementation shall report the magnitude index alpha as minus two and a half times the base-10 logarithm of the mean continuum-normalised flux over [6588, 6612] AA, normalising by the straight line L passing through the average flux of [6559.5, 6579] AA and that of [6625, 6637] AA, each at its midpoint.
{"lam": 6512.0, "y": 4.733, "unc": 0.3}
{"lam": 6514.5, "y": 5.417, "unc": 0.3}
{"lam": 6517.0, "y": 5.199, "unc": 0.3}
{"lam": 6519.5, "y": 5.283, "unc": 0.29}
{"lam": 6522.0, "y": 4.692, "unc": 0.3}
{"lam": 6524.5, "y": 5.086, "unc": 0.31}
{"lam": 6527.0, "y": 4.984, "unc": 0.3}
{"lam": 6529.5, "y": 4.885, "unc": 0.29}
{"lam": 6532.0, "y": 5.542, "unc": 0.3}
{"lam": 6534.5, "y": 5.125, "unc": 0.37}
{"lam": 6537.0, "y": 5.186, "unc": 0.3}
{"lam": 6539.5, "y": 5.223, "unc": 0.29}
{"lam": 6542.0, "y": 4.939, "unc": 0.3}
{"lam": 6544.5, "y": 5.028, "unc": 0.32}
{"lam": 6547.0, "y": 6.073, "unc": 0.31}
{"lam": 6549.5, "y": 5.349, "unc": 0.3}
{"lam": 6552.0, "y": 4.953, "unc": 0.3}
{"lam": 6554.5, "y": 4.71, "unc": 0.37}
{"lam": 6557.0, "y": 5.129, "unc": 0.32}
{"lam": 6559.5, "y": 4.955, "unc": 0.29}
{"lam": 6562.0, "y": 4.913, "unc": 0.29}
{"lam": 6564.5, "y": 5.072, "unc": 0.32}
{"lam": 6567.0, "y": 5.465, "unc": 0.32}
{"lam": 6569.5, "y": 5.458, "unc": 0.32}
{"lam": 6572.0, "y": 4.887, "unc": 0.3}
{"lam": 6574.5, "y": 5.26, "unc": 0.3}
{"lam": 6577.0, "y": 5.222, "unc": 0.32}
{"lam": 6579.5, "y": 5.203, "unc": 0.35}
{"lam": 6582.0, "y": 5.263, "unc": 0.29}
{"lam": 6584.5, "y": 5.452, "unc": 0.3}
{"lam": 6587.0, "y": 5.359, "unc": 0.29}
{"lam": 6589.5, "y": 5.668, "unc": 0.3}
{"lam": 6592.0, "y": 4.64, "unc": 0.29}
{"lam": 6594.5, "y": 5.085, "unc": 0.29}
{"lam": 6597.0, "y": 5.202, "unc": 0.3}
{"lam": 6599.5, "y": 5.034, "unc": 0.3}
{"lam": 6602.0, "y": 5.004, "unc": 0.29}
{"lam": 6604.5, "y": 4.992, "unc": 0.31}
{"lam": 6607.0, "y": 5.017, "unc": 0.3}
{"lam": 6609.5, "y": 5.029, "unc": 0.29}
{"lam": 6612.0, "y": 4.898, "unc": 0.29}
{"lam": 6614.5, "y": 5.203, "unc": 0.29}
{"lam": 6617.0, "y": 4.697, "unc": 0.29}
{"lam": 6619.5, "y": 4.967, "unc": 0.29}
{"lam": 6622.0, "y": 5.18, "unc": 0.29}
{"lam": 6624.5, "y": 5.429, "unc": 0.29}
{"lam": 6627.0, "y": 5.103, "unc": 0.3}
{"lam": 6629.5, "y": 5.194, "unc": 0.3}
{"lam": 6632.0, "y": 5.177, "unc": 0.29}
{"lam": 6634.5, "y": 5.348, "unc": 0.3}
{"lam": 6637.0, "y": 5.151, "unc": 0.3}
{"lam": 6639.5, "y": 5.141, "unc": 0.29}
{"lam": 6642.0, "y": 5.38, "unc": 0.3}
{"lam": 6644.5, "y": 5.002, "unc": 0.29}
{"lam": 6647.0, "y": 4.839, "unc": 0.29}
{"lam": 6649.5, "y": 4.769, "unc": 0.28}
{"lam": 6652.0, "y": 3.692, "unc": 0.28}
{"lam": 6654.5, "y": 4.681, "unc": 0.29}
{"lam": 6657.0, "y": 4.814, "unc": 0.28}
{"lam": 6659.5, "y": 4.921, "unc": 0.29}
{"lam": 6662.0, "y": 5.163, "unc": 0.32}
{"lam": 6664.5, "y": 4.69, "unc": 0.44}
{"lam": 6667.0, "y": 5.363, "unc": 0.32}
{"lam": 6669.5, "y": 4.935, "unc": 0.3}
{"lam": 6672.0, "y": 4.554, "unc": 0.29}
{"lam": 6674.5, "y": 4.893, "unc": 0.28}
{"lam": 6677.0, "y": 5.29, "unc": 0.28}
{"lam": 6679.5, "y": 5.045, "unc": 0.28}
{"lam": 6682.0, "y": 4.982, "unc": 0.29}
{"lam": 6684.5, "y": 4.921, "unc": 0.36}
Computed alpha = 0.03 mag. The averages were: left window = 5.17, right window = 5.21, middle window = 5.07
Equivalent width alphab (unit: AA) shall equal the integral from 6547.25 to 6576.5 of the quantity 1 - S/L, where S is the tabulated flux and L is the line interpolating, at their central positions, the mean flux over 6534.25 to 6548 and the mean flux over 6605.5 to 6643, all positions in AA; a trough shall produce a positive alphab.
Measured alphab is 0.5 AA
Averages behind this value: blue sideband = 5.26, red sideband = 5.13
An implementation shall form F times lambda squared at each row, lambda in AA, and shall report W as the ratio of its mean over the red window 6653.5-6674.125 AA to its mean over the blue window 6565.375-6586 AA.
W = 1.0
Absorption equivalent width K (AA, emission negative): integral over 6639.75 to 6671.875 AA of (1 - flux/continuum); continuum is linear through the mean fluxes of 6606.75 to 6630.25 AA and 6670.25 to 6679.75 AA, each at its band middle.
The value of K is 0.8 AA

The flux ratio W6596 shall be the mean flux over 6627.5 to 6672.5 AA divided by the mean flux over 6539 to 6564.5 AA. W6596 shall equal 0.97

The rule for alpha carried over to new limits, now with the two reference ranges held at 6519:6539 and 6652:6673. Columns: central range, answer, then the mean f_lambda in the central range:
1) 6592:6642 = -0.04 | 5.09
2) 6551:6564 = 0.02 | 4.94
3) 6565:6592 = -0.06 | 5.29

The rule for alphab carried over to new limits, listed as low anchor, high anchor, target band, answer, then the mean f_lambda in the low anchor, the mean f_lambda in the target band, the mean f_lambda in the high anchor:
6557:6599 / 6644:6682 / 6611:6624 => 0.0 AA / 5.19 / 5.02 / 4.84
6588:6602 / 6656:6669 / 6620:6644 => -0.8 AA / 5.12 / 5.22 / 4.99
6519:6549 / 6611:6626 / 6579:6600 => -0.5 AA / 5.17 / 5.22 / 5.07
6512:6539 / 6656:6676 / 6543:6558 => -0.3 AA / 5.12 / 5.2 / 4.92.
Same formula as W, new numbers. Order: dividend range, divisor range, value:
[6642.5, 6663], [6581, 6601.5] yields 0.93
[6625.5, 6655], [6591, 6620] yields 1.01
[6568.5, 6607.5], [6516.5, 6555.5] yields 1.02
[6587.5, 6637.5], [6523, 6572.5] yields 1.01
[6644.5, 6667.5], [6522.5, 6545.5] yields 0.97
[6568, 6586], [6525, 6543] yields 1.04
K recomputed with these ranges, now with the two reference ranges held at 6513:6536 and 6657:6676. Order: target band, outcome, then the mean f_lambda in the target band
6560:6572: -0.24 AA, 5.17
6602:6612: 0.03 AA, 5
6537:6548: -0.38 AA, 5.28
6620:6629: -0.40 AA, 5.21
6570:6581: -0.24 AA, 5.17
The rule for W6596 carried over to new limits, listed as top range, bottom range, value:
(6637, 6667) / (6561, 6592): 0.93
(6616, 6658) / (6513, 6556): 0.97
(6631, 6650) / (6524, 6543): 1.00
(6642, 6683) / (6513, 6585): 0.94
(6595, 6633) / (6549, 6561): 1.02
